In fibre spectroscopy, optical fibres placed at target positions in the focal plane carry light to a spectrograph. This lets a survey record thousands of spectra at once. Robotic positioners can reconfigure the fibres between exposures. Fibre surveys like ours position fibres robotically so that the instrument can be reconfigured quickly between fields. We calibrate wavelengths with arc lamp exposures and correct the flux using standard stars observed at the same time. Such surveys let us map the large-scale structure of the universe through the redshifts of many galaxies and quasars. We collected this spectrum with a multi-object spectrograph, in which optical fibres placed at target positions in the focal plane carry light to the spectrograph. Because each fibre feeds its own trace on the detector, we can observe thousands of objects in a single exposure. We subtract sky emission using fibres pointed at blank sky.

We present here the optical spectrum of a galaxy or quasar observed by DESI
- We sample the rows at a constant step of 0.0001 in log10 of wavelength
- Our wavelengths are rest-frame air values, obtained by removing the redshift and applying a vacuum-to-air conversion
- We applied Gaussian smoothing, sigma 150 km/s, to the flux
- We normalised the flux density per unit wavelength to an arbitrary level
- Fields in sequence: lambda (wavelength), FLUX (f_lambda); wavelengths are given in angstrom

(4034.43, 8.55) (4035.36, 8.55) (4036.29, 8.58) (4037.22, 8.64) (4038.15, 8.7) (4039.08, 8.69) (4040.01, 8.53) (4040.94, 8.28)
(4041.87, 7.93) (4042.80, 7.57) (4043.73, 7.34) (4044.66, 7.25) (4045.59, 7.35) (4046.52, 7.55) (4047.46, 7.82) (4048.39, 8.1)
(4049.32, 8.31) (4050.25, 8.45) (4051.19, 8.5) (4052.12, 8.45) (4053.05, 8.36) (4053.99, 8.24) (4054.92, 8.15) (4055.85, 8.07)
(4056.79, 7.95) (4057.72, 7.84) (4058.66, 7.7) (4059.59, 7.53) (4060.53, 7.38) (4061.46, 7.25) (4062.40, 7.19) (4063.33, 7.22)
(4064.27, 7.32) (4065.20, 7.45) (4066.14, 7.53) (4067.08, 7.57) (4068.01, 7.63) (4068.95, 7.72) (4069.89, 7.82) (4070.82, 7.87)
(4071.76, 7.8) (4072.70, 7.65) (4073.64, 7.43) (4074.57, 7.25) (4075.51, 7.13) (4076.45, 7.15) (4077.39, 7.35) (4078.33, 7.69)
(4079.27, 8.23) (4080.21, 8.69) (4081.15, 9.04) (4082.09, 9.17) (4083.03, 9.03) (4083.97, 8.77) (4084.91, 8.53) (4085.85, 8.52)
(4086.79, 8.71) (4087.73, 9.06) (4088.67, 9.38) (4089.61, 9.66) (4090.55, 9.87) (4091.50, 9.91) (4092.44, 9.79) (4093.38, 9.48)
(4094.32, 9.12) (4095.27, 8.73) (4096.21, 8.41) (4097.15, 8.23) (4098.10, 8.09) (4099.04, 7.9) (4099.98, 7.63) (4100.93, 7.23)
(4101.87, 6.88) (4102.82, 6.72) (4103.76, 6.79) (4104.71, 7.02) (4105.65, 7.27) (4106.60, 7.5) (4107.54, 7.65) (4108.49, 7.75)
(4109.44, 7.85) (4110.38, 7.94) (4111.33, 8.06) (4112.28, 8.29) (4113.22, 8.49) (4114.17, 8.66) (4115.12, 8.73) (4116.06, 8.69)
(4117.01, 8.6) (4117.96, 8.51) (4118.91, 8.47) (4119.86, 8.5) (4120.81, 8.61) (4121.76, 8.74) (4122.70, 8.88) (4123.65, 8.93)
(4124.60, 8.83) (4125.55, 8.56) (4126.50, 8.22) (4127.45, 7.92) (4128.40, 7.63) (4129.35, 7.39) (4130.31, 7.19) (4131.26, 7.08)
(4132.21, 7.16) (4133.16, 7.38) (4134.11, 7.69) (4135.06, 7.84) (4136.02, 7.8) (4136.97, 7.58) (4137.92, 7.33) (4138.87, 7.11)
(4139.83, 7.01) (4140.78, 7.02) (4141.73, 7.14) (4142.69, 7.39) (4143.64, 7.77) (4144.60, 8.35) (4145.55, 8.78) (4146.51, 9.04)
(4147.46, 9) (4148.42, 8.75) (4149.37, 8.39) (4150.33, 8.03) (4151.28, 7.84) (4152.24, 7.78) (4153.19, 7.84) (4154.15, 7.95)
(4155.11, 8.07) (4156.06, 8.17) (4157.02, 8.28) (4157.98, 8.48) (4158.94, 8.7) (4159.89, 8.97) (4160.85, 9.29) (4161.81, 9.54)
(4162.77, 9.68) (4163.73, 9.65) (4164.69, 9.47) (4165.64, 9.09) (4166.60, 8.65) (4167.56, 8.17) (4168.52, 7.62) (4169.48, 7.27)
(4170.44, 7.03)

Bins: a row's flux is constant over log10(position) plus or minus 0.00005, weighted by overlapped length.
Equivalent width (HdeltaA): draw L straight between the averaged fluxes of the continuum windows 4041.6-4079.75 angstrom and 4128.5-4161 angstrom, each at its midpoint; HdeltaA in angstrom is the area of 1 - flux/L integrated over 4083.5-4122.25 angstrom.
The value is -2.7 angstrom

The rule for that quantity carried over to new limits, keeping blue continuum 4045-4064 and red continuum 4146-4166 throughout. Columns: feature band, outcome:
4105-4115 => 0.42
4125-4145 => 2.23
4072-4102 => -1.19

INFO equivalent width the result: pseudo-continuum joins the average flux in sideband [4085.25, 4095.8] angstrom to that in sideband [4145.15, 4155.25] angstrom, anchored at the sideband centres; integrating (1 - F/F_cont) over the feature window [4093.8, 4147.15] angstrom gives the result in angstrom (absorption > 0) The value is 5.2 angstrom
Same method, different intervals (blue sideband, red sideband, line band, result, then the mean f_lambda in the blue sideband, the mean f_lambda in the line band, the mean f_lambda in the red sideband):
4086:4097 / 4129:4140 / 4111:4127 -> -1.1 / 9.23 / 8.58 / 7.39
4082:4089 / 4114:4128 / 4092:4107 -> 1.4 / 8.88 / 7.92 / 8.59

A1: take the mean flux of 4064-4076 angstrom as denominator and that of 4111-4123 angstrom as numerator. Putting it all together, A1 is 1.13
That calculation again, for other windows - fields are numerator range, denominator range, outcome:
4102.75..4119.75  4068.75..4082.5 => 1.02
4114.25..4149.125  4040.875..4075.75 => 1.04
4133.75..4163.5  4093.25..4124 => 1.01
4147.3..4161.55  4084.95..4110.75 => 1.01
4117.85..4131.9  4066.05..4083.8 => 1.04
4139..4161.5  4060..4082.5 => 1.06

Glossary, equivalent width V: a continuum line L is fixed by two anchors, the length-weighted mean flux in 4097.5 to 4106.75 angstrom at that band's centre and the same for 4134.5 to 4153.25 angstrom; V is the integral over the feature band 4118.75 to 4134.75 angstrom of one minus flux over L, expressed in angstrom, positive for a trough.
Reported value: -0.9 angstrom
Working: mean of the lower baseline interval 7.3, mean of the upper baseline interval 7.89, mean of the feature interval 8.06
